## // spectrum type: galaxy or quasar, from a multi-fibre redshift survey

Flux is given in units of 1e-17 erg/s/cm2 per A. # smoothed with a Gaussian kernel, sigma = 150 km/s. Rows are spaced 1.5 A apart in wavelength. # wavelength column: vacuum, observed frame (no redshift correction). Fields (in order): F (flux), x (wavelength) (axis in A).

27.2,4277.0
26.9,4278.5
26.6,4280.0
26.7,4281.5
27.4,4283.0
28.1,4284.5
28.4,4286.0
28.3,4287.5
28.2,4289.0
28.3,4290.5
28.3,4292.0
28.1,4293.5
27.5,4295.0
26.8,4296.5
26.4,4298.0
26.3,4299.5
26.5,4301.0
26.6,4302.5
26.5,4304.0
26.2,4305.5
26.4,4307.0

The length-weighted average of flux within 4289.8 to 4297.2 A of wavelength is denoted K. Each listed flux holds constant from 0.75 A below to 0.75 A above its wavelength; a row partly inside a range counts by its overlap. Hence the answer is 27.8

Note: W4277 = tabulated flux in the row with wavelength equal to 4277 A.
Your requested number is 27.2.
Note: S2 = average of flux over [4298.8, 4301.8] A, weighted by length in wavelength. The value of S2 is 26.4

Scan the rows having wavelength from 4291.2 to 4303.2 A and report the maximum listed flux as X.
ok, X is 28.3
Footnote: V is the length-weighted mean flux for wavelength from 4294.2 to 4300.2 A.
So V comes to 26.8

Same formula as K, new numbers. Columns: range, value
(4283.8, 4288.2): 28.3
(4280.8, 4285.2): 27.4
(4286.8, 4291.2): 28.3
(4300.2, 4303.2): 26.5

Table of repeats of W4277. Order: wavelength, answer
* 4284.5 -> 28.1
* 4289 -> 28.2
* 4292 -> 28.3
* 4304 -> 26.5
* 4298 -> 26.4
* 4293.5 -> 28.1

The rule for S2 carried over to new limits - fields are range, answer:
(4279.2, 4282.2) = 26.7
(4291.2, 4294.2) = 28.2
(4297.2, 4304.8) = 26.5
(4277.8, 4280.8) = 26.7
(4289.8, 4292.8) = 28.3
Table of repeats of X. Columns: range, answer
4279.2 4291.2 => 28.4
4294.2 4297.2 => 27.5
